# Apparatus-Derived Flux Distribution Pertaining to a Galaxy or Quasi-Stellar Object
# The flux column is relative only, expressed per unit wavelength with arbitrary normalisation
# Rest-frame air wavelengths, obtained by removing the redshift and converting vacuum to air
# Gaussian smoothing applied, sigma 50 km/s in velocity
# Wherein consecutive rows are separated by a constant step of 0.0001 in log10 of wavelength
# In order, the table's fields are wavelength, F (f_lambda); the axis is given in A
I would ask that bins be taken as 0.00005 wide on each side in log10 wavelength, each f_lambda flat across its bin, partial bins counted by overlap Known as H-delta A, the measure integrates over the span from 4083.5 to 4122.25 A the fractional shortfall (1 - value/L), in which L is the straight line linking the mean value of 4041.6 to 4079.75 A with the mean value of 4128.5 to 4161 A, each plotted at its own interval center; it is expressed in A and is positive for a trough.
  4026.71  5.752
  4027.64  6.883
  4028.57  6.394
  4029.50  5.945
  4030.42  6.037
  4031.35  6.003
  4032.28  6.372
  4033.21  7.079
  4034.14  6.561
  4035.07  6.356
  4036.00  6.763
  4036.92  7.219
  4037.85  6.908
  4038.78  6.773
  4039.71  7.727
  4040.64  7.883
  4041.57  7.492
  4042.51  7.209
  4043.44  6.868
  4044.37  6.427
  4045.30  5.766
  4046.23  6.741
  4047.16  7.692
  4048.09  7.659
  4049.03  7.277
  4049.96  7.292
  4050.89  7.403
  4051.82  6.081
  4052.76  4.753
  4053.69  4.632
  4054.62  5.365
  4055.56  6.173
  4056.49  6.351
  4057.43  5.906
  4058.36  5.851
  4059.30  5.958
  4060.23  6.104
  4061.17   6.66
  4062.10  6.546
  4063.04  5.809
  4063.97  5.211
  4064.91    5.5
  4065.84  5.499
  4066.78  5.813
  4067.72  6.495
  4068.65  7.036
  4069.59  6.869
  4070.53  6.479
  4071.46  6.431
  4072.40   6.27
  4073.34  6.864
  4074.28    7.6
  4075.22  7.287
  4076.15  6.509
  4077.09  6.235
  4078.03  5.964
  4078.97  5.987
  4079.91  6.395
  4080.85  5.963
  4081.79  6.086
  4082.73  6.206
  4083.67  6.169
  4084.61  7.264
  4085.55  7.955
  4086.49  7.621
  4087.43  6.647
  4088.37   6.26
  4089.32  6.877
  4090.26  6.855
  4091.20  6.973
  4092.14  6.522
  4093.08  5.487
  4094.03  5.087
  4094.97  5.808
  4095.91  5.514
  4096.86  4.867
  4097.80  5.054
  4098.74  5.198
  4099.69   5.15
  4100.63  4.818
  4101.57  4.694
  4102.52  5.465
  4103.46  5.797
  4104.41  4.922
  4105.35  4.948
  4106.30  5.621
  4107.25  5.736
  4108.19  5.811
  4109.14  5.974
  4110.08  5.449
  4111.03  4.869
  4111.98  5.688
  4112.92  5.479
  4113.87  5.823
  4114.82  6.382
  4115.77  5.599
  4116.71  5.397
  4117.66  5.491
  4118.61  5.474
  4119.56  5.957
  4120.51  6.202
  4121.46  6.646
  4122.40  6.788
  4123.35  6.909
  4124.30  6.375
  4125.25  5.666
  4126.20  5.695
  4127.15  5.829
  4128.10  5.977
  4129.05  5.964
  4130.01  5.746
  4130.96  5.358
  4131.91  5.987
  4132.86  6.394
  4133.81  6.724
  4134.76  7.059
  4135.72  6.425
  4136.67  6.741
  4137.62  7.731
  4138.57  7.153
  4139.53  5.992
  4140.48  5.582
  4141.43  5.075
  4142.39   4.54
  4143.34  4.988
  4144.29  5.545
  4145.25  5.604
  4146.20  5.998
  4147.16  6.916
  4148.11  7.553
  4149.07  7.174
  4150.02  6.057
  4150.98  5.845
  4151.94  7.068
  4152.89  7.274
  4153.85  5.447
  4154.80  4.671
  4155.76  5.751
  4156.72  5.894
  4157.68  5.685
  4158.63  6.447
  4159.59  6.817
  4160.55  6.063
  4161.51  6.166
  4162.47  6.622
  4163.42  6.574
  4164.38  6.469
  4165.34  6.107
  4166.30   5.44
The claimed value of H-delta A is 2.6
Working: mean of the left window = 6.38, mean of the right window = 6.15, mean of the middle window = 5.85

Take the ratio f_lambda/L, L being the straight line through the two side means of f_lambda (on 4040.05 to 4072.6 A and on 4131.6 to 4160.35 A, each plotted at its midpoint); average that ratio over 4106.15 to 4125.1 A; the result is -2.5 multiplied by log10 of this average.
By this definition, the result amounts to 0.07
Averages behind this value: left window 6.39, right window 6.2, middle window 5.89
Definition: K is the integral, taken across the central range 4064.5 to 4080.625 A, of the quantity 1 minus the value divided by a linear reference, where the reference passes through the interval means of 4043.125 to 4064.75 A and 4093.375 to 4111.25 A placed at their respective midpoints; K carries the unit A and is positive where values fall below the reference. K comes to -1.4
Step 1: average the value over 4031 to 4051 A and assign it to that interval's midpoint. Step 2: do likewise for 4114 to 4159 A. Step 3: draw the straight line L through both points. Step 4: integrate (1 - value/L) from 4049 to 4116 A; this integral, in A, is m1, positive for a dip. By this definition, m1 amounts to 5.7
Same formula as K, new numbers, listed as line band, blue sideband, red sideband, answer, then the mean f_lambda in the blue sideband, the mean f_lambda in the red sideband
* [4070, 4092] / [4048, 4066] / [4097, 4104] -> -4.3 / 6.08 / 5.15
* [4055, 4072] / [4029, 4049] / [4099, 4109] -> 0.3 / 6.84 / 5.31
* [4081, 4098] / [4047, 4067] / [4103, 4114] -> -1.7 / 6.14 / 5.5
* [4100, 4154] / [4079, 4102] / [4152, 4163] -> 1.2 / 6.06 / 6.12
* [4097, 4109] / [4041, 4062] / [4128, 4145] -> 1.8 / 6.45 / 6.05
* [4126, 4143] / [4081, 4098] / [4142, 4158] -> -0.1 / 6.3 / 6.01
